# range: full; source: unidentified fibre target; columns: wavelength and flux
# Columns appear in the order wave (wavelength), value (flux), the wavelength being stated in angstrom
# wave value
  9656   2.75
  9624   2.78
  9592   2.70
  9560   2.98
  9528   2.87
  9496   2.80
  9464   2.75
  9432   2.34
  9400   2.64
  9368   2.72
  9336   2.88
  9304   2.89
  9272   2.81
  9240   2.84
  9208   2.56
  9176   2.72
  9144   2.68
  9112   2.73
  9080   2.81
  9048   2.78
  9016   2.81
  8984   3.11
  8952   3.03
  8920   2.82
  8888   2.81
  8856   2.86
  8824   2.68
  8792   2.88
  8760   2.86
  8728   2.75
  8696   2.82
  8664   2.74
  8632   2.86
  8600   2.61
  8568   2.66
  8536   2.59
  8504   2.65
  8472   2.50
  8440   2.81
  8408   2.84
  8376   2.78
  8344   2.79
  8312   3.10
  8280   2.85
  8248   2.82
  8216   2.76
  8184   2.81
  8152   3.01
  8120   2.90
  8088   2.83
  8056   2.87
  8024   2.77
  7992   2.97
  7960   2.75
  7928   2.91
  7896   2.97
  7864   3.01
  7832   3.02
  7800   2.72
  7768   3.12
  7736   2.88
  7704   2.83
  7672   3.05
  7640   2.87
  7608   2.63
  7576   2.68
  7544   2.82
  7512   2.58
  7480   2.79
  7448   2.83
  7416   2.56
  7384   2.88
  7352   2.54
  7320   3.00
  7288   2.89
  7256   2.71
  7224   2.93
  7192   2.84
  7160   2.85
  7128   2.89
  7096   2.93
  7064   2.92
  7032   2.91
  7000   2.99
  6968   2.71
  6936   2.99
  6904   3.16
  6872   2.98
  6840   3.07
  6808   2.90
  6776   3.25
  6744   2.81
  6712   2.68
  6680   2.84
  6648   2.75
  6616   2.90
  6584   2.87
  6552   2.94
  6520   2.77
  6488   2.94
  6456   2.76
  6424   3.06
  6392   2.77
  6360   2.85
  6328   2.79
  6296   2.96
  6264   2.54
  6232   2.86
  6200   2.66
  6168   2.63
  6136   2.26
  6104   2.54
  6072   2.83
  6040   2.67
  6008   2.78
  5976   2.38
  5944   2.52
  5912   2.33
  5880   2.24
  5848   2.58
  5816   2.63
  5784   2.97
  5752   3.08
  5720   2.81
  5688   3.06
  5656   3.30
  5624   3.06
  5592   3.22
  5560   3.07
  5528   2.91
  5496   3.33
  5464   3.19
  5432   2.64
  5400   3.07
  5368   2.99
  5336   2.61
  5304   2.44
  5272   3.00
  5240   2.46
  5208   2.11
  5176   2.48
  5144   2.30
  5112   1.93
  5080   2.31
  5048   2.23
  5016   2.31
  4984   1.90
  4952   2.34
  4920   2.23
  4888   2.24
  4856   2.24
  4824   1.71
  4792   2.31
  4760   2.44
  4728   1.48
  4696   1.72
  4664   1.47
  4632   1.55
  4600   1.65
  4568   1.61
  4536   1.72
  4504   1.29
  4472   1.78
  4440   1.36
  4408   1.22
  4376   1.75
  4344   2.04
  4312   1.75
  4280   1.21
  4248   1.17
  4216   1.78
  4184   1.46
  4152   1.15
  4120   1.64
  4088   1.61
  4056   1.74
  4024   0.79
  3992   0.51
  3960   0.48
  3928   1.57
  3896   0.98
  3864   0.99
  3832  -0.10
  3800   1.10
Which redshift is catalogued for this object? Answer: 0.19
